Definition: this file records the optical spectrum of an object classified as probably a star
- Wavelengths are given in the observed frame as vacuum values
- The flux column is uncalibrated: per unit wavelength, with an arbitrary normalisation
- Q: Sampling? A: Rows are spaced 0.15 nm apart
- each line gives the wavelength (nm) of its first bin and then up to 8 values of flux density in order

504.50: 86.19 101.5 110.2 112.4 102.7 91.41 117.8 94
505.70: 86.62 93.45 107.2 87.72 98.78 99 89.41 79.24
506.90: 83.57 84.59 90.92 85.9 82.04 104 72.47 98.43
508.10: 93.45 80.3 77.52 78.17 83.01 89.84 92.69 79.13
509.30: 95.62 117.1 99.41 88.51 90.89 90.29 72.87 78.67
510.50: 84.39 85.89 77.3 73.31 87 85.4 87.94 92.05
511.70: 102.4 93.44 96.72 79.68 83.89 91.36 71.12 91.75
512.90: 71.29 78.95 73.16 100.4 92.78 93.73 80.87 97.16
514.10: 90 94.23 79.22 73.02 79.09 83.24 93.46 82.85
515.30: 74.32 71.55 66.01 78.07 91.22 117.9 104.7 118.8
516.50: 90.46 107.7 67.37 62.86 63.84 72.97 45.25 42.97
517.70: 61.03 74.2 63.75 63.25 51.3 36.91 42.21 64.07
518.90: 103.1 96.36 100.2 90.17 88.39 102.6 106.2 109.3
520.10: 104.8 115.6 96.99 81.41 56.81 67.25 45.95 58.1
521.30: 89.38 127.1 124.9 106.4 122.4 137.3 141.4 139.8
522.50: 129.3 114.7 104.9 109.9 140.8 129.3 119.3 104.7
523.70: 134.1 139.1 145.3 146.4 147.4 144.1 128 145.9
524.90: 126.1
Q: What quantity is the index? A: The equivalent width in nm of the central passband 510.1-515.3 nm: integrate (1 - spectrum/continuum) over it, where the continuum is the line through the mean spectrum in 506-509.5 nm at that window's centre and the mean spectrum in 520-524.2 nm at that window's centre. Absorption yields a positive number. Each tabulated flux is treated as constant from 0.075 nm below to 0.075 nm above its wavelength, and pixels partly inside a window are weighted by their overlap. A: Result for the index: 0.627 nm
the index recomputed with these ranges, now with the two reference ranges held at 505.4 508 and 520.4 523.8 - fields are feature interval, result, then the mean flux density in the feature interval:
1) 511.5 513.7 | 0.23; 87.4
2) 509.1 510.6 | 0.08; 89.8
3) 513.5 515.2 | 0.23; 86.4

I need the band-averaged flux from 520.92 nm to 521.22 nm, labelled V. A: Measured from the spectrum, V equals 52.2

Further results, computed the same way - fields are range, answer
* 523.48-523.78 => 120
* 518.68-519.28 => 91.2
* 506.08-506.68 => 93.7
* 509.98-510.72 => 82.3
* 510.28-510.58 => 81.7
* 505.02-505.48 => 104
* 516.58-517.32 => 74.7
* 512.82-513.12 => 75.3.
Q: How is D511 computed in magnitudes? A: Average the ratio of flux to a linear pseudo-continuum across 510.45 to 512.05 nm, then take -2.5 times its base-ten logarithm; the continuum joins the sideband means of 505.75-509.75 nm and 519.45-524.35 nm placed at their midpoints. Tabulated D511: 0.09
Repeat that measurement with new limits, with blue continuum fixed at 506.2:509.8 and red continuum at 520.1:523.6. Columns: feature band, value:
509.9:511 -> 0.14 mag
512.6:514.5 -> 0.12 mag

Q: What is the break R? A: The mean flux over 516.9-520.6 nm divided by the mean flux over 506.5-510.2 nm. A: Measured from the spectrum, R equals 0.88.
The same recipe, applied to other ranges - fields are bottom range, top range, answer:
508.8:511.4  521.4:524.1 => 1.44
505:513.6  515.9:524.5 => 1.10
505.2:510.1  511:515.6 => 0.94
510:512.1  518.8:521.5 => 1.05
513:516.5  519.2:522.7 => 1.17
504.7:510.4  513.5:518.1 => 0.88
